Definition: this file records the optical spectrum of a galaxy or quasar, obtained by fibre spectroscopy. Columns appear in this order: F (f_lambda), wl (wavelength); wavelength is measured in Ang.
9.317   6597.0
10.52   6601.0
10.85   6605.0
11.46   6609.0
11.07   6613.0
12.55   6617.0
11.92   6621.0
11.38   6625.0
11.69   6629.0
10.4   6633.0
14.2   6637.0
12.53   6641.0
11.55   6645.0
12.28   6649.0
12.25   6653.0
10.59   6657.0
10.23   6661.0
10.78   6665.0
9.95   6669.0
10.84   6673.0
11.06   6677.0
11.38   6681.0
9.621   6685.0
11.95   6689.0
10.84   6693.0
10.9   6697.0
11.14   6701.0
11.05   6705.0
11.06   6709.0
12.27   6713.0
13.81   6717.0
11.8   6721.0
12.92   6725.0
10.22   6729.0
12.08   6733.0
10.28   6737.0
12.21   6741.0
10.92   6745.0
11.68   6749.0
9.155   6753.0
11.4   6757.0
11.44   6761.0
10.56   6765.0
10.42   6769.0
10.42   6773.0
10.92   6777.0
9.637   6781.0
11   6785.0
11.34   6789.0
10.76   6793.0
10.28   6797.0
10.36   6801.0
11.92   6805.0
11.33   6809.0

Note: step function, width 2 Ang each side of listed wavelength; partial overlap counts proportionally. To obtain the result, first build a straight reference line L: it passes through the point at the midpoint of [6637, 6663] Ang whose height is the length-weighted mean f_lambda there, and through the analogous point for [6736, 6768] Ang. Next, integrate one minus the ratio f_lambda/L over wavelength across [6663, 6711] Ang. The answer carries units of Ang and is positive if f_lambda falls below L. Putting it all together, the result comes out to 2.49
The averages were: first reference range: 11.8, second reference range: 11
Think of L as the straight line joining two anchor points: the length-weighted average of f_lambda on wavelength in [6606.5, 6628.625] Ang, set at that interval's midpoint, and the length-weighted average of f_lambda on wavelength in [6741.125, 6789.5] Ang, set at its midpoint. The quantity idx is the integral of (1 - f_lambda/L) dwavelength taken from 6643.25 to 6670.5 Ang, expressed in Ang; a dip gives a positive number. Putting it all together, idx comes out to 0.76 Ang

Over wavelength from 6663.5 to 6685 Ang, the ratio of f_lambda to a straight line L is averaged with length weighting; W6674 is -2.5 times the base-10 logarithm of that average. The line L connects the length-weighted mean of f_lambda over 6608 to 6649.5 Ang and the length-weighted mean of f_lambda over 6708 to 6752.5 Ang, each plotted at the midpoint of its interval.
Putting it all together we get 0.11 mag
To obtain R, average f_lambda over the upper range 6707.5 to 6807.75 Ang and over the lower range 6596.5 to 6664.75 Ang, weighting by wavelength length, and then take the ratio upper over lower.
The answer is 0.97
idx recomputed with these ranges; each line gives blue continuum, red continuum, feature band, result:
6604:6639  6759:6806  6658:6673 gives 1.4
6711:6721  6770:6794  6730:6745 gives 0.9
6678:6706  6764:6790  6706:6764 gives -3.8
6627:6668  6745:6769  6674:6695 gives 0.7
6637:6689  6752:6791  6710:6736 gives -2.7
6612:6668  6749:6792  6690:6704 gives 0.2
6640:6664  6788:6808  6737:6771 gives 0.5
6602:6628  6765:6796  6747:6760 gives 0.0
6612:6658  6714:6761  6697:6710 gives 0.7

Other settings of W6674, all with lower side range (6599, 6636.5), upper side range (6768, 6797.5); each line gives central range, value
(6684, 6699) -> 0.02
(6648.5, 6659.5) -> -0.03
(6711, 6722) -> -0.16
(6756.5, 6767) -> -0.04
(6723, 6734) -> -0.08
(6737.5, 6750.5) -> -0.06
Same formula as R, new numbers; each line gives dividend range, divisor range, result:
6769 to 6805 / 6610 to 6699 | 0.94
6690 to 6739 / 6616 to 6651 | 0.96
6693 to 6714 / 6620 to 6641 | 0.93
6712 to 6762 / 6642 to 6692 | 1.04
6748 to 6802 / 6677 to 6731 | 0.93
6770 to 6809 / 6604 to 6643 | 0.91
